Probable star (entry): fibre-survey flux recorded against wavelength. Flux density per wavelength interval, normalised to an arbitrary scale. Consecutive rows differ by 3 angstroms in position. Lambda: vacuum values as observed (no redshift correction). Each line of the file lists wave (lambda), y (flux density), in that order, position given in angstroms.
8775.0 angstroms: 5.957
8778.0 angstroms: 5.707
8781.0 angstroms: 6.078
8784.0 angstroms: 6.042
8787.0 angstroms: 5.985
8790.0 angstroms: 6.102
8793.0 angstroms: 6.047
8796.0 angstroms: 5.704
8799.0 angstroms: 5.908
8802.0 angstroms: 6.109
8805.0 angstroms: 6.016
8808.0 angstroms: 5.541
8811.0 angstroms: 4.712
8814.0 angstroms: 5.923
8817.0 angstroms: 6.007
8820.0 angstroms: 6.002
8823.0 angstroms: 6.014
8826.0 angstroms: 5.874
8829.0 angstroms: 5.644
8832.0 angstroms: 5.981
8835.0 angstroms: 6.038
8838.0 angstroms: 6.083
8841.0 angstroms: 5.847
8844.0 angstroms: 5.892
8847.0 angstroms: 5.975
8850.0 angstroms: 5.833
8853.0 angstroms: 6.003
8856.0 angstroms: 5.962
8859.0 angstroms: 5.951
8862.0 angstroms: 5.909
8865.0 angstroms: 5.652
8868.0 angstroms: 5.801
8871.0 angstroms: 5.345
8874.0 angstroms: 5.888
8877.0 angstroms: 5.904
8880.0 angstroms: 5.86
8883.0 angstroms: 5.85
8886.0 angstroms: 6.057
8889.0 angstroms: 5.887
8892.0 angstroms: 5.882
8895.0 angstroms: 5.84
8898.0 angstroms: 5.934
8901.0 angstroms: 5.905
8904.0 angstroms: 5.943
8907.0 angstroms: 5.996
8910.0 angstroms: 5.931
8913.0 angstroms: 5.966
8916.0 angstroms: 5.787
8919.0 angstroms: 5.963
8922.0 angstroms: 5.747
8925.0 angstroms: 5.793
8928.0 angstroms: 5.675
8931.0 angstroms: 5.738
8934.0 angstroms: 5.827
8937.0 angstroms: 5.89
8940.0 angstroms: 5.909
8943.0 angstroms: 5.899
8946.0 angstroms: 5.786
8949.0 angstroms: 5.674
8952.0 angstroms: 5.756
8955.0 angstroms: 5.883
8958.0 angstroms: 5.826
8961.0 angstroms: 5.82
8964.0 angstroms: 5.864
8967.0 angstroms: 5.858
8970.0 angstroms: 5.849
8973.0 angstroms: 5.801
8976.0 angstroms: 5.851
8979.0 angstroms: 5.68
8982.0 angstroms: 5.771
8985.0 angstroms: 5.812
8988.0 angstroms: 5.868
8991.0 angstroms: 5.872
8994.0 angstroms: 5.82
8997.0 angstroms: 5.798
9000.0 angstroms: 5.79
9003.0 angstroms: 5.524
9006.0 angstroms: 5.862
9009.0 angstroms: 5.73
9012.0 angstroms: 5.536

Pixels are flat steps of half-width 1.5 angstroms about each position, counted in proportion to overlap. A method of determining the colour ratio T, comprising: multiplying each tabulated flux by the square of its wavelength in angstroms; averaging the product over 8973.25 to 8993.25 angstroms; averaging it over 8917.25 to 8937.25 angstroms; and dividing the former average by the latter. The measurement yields 1.01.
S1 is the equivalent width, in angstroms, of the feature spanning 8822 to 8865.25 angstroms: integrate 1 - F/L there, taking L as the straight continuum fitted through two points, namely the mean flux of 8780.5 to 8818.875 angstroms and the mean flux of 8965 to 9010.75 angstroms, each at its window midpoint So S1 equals -0.6 angstroms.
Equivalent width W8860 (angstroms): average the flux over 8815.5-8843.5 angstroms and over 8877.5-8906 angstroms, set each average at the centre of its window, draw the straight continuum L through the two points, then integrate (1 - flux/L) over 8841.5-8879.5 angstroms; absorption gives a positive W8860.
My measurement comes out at 0.5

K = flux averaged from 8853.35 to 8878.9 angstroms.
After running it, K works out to 5.81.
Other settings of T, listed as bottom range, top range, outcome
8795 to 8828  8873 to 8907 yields 1.04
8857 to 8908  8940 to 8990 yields 1.01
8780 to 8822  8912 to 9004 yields 1.03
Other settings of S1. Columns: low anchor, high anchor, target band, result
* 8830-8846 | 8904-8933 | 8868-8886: 0.3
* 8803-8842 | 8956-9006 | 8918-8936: 0.1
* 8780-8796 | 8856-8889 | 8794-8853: 0.8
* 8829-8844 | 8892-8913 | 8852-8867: 0.1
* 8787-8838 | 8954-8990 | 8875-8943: -0.4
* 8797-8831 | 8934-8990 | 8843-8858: -0.3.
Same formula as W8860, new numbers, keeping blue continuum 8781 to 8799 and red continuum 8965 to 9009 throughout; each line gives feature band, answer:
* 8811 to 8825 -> 0.3 angstroms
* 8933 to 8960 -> 0.0 angstroms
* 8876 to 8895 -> 0.0 angstroms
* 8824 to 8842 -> 0.1 angstroms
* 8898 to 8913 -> -0.2 angstroms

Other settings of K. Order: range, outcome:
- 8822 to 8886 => 5.87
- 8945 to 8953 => 5.73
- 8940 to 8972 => 5.83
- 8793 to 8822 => 5.79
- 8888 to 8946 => 5.87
